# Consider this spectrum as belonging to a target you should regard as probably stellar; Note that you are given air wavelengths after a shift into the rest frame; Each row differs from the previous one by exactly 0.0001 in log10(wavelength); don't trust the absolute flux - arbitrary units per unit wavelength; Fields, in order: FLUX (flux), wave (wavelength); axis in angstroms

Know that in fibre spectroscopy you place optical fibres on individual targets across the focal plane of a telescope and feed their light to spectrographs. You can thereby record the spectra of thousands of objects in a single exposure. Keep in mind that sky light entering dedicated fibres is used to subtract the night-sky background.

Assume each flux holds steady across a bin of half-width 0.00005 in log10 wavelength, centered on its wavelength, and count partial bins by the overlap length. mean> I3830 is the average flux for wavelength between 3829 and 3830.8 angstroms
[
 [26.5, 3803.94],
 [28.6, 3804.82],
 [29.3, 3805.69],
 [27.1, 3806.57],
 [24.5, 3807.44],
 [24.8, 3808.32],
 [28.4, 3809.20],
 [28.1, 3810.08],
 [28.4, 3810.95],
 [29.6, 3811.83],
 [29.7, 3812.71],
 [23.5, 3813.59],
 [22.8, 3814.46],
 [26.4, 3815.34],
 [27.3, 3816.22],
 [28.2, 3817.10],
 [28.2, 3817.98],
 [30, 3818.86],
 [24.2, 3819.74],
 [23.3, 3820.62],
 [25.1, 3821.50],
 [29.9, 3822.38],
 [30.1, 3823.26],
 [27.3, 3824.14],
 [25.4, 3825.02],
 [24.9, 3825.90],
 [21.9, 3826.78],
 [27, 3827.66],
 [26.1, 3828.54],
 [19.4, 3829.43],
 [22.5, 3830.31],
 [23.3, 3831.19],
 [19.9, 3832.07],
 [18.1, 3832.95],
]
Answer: 21.1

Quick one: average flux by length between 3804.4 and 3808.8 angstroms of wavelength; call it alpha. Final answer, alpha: 26.9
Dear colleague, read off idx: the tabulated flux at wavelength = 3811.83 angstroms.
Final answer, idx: 29.6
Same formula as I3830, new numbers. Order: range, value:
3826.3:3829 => 24.9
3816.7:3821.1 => 26.7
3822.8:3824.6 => 28.7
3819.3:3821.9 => 24.2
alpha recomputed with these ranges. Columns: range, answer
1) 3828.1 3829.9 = 22.7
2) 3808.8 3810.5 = 28.2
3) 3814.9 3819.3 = 28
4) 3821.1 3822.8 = 27.5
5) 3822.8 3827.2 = 26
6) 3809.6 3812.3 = 28.7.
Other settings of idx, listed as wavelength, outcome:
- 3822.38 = 29.9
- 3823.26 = 30.1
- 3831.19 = 23.3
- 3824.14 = 27.3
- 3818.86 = 30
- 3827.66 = 27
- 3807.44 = 24.5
